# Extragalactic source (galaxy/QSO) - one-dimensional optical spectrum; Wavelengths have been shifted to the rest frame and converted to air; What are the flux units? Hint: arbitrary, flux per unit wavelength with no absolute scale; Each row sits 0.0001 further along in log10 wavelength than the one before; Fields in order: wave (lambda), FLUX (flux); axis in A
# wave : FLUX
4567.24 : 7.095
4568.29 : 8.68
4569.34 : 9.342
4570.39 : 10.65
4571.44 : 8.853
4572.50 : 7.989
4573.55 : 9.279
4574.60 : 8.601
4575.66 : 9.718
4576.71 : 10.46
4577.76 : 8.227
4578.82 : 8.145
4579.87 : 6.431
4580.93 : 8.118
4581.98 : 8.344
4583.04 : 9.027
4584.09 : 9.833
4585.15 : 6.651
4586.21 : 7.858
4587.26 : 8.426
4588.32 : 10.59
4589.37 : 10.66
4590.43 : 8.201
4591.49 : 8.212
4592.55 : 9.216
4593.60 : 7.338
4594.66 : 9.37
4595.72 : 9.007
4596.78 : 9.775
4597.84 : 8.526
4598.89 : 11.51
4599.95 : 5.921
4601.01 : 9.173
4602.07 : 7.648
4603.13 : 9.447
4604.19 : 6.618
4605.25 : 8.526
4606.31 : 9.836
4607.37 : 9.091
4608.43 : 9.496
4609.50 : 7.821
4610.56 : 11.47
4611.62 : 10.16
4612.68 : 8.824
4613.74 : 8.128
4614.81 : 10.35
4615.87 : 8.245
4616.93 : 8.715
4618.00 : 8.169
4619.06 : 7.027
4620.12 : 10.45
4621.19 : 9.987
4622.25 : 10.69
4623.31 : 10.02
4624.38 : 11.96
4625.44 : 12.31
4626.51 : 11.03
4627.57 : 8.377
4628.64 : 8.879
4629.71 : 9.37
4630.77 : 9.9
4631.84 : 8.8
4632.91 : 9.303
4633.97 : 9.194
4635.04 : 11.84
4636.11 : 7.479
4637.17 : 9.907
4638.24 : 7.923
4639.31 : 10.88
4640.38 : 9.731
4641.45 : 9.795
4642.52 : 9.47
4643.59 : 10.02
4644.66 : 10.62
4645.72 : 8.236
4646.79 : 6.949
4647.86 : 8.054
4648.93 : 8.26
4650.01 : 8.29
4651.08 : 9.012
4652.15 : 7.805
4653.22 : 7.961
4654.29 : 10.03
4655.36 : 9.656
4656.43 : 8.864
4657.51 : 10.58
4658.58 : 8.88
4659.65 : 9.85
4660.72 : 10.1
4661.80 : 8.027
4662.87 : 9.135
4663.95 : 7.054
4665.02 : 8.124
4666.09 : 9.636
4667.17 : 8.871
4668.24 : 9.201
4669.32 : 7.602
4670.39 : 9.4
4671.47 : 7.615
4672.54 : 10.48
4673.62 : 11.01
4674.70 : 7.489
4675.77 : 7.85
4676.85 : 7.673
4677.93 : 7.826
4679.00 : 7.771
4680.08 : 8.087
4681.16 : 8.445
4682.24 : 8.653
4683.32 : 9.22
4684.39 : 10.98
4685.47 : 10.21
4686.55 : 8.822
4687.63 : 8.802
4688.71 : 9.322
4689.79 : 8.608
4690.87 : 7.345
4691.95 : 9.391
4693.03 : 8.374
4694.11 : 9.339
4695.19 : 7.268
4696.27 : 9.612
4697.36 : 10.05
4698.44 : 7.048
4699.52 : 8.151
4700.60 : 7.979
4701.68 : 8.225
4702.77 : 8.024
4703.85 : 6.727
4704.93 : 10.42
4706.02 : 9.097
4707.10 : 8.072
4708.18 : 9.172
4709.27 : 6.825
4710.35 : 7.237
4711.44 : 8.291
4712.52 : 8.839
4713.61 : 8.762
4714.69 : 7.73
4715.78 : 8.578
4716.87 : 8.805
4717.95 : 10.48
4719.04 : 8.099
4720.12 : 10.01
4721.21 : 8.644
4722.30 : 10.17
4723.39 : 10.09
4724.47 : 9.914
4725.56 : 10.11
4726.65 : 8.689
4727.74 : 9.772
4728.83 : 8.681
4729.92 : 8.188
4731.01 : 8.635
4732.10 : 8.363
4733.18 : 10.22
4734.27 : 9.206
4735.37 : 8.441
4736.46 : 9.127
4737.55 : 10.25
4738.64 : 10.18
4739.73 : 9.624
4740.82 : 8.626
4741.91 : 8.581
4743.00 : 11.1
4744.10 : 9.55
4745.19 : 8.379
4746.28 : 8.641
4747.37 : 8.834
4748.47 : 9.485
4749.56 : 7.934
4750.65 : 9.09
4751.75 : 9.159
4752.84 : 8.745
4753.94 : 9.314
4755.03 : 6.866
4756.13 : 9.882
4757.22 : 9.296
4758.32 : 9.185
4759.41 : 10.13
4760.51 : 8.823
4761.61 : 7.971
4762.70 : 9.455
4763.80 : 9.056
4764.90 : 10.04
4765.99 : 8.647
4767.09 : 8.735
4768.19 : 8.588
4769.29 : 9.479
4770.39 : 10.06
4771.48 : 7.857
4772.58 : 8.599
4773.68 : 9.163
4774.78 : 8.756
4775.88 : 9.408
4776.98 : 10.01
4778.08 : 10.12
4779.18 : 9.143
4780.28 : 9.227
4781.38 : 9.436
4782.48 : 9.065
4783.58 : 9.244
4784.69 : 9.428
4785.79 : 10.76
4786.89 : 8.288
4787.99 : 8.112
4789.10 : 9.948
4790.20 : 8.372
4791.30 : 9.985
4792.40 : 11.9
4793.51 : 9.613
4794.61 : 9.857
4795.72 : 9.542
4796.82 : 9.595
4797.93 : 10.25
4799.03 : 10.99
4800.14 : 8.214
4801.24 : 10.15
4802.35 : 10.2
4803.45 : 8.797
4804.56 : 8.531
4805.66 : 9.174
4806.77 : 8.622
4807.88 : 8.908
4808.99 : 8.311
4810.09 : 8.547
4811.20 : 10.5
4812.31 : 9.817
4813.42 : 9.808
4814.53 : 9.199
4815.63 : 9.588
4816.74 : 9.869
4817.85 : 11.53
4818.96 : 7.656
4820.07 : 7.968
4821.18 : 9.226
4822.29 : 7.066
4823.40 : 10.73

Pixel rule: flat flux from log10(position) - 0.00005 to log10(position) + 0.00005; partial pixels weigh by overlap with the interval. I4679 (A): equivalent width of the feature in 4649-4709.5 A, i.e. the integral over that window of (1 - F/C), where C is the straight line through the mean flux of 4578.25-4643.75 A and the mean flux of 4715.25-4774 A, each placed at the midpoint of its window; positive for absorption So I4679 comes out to 2.8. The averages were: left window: 9.14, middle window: 8.72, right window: 9.14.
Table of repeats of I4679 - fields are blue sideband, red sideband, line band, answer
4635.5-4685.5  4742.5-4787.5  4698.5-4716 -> 1.5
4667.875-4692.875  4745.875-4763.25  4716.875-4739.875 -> -1.3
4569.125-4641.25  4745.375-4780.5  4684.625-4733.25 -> 1.6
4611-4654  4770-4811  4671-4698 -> 1.5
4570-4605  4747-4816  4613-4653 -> -2.1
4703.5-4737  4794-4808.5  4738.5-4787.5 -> 0.2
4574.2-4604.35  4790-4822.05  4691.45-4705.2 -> 0.9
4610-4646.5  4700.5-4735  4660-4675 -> 0.6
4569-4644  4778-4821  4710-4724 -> 0.6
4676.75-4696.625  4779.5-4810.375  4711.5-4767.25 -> -0.3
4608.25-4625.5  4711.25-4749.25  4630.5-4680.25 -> 2.6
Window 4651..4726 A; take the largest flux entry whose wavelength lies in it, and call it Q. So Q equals 11.01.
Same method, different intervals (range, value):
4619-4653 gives 12.31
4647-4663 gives 10.58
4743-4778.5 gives 11.1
